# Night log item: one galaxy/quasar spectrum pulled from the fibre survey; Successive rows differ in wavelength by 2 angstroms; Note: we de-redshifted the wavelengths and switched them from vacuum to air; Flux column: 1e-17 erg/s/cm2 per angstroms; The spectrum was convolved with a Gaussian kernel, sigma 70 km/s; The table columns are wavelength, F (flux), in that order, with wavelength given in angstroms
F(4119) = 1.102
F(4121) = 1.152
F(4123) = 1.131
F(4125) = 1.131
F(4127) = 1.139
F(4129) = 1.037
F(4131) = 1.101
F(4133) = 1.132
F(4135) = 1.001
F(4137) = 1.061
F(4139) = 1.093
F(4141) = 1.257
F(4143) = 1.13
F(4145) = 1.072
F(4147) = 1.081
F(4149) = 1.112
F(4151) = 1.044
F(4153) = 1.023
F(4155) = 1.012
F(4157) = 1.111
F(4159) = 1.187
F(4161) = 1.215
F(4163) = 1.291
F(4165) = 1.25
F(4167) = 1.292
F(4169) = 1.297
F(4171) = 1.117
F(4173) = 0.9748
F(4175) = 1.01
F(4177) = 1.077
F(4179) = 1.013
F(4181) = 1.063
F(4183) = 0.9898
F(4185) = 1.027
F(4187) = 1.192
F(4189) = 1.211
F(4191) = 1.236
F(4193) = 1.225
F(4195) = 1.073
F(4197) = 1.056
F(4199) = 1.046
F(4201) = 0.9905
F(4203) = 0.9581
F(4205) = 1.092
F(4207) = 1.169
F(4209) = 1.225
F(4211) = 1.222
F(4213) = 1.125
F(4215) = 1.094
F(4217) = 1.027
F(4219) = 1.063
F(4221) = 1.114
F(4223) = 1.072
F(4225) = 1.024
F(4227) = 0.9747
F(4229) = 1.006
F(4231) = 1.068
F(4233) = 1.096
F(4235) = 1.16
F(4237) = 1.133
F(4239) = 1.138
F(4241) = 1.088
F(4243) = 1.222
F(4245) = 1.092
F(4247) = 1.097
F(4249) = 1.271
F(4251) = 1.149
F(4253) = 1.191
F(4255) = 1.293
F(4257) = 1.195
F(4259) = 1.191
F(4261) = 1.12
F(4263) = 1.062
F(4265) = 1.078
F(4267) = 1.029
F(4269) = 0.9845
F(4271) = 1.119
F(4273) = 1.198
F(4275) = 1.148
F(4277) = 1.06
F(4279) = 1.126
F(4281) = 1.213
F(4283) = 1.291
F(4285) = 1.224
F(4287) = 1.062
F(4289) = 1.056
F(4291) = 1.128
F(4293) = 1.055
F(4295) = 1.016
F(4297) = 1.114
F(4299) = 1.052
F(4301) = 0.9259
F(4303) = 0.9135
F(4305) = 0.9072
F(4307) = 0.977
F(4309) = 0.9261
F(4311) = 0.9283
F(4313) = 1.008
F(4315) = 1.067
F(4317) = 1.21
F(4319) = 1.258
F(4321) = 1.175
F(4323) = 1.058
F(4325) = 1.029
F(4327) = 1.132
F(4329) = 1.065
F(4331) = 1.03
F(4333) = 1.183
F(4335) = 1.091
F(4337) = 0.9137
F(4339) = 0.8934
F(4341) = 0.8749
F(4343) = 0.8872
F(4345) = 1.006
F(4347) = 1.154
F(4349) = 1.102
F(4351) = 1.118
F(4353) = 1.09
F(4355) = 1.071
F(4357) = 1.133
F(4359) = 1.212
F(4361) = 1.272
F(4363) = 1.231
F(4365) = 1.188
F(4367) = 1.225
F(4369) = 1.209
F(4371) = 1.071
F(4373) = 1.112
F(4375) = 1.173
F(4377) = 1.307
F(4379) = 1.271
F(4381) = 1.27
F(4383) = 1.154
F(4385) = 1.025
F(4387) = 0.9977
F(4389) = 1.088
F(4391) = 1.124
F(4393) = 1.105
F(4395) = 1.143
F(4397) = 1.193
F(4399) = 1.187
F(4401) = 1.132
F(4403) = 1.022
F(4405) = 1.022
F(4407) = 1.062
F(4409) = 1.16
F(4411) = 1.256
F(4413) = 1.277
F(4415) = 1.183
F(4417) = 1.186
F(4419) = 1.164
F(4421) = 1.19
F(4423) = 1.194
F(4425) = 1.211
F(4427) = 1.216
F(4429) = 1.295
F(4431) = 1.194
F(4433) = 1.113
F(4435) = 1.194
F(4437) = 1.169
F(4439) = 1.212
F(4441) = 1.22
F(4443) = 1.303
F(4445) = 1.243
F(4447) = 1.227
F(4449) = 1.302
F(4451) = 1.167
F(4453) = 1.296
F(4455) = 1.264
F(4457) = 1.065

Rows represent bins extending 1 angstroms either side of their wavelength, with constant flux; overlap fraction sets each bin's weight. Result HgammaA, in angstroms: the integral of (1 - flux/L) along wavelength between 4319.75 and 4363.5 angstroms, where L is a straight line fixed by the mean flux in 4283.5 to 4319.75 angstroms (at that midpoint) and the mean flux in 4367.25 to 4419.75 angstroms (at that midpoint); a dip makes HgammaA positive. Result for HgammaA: 0.62 angstroms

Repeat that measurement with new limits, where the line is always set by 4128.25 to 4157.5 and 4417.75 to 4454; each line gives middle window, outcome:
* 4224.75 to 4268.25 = 0.3 angstroms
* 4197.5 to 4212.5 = 0.2 angstroms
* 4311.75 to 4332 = 1.1 angstroms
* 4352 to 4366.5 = 0.1 angstroms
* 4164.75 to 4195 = -0.7 angstroms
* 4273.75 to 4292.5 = 0.1 angstroms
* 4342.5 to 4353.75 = 1.1 angstroms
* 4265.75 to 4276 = 0.4 angstroms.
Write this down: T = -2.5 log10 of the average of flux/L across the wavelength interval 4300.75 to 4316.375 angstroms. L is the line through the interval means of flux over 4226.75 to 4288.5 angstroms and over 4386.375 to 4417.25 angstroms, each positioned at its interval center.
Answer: 0.18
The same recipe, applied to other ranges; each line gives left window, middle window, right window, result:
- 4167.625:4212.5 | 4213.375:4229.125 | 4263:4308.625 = 0.04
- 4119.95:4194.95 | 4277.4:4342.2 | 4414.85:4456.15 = 0.11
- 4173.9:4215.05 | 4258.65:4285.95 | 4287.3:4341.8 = -0.07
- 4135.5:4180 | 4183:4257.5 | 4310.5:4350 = -0.02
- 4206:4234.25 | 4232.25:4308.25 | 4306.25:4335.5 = -0.02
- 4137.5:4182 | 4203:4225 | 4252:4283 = 0.02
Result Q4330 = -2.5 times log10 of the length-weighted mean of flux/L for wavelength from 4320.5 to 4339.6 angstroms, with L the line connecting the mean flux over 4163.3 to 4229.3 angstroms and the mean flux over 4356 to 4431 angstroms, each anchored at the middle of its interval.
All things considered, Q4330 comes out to 0.09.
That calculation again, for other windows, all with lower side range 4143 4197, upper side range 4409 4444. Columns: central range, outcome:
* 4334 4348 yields 0.208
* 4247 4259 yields -0.053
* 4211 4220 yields 0.043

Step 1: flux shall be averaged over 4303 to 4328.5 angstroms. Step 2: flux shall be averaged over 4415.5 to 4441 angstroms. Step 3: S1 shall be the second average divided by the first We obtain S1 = 1.1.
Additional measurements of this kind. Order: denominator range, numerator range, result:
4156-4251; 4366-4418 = 1.03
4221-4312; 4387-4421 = 1.04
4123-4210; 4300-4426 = 1.00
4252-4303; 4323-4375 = 0.98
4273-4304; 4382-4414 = 1.02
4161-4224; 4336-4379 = 0.99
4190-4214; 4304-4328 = 0.94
